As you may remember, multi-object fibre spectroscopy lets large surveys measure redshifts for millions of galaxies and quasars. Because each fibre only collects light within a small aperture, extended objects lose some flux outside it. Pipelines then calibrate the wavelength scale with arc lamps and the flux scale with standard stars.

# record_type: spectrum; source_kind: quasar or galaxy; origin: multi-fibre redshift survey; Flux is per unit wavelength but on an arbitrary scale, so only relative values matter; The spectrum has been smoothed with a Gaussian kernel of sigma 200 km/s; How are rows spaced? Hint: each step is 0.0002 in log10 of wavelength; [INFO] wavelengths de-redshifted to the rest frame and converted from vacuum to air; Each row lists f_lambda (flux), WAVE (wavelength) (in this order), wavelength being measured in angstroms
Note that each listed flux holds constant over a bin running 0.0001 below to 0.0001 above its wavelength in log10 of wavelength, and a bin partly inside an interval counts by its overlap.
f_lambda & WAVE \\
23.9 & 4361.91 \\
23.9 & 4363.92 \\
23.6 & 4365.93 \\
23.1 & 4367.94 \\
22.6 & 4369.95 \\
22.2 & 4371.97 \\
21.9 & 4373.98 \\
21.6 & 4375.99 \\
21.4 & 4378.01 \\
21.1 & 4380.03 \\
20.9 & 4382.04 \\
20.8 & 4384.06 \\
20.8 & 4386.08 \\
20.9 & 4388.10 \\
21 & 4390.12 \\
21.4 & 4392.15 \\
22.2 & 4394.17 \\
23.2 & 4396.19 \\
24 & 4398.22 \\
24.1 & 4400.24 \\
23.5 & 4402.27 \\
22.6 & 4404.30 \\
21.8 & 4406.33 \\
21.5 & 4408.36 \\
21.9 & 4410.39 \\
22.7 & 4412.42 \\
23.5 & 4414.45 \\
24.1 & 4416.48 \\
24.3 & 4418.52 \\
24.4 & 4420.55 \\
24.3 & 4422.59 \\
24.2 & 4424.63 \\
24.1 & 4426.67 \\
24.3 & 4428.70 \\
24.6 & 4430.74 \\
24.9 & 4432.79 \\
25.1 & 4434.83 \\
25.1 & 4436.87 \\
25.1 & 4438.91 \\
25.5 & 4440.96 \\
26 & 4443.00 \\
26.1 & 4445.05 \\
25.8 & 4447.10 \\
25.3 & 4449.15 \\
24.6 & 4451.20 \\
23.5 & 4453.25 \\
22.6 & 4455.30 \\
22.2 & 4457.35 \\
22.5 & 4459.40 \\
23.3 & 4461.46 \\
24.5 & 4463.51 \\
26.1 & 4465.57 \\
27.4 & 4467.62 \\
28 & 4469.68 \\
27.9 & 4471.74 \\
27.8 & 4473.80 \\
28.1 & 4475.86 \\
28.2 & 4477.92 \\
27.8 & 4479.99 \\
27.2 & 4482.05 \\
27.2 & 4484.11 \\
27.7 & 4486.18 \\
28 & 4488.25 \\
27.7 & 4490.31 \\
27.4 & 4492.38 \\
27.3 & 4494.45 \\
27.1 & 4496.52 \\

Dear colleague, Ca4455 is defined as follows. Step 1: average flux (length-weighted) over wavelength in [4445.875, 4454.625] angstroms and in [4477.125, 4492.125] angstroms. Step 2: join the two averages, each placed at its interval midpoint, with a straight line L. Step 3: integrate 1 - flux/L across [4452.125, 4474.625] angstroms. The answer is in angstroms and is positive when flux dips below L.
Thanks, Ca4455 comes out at 0.7 angstroms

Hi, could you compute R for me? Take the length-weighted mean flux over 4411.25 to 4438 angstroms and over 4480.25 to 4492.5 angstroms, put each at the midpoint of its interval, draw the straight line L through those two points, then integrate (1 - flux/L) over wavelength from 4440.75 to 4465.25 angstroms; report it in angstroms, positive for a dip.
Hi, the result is 1.4 angstroms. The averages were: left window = 24.3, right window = 27.6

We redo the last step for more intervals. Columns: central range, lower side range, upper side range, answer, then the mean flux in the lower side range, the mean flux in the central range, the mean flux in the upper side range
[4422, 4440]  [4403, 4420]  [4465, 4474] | -0.2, 22.9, 24.6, 27.5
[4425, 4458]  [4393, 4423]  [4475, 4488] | 0.7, 23.2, 24.7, 27.7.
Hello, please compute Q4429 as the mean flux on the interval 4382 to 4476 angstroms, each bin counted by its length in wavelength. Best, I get 24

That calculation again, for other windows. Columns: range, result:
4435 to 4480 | 25.6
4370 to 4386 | 21.4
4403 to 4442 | 23.9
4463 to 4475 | 27.1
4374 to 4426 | 22.5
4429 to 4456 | 24.9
